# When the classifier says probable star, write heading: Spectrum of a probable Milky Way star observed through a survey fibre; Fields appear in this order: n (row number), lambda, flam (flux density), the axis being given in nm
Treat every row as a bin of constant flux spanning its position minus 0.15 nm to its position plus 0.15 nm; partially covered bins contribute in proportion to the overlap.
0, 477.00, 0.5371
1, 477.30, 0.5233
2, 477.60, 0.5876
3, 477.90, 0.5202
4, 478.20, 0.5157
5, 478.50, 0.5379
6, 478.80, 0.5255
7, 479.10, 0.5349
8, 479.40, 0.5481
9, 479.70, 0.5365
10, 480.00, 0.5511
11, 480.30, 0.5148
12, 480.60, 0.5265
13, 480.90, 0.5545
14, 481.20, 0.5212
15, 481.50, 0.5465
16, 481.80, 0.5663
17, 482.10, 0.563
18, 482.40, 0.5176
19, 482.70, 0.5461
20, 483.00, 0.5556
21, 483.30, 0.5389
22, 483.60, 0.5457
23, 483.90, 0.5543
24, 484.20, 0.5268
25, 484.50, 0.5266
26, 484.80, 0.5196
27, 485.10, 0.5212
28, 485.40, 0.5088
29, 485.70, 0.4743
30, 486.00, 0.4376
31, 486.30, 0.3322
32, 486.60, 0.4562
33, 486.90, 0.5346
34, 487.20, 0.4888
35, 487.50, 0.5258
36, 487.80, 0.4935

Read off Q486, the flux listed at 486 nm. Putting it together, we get 0.4376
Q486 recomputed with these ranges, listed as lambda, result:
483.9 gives 0.5543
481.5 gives 0.5465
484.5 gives 0.5266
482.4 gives 0.5176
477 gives 0.5371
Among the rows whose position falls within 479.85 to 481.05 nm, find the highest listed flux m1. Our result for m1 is 0.5545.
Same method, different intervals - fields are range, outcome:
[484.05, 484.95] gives 0.5268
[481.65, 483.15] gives 0.5663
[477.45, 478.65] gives 0.5876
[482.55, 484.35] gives 0.5556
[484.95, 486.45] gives 0.5212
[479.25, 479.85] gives 0.5481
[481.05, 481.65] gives 0.5465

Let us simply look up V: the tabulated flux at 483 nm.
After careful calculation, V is 0.5556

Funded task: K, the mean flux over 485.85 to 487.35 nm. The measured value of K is 0.45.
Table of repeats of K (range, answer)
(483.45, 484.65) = 0.538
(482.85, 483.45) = 0.547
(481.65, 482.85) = 0.548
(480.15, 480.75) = 0.521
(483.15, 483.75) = 0.542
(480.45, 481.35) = 0.534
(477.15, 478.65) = 0.537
